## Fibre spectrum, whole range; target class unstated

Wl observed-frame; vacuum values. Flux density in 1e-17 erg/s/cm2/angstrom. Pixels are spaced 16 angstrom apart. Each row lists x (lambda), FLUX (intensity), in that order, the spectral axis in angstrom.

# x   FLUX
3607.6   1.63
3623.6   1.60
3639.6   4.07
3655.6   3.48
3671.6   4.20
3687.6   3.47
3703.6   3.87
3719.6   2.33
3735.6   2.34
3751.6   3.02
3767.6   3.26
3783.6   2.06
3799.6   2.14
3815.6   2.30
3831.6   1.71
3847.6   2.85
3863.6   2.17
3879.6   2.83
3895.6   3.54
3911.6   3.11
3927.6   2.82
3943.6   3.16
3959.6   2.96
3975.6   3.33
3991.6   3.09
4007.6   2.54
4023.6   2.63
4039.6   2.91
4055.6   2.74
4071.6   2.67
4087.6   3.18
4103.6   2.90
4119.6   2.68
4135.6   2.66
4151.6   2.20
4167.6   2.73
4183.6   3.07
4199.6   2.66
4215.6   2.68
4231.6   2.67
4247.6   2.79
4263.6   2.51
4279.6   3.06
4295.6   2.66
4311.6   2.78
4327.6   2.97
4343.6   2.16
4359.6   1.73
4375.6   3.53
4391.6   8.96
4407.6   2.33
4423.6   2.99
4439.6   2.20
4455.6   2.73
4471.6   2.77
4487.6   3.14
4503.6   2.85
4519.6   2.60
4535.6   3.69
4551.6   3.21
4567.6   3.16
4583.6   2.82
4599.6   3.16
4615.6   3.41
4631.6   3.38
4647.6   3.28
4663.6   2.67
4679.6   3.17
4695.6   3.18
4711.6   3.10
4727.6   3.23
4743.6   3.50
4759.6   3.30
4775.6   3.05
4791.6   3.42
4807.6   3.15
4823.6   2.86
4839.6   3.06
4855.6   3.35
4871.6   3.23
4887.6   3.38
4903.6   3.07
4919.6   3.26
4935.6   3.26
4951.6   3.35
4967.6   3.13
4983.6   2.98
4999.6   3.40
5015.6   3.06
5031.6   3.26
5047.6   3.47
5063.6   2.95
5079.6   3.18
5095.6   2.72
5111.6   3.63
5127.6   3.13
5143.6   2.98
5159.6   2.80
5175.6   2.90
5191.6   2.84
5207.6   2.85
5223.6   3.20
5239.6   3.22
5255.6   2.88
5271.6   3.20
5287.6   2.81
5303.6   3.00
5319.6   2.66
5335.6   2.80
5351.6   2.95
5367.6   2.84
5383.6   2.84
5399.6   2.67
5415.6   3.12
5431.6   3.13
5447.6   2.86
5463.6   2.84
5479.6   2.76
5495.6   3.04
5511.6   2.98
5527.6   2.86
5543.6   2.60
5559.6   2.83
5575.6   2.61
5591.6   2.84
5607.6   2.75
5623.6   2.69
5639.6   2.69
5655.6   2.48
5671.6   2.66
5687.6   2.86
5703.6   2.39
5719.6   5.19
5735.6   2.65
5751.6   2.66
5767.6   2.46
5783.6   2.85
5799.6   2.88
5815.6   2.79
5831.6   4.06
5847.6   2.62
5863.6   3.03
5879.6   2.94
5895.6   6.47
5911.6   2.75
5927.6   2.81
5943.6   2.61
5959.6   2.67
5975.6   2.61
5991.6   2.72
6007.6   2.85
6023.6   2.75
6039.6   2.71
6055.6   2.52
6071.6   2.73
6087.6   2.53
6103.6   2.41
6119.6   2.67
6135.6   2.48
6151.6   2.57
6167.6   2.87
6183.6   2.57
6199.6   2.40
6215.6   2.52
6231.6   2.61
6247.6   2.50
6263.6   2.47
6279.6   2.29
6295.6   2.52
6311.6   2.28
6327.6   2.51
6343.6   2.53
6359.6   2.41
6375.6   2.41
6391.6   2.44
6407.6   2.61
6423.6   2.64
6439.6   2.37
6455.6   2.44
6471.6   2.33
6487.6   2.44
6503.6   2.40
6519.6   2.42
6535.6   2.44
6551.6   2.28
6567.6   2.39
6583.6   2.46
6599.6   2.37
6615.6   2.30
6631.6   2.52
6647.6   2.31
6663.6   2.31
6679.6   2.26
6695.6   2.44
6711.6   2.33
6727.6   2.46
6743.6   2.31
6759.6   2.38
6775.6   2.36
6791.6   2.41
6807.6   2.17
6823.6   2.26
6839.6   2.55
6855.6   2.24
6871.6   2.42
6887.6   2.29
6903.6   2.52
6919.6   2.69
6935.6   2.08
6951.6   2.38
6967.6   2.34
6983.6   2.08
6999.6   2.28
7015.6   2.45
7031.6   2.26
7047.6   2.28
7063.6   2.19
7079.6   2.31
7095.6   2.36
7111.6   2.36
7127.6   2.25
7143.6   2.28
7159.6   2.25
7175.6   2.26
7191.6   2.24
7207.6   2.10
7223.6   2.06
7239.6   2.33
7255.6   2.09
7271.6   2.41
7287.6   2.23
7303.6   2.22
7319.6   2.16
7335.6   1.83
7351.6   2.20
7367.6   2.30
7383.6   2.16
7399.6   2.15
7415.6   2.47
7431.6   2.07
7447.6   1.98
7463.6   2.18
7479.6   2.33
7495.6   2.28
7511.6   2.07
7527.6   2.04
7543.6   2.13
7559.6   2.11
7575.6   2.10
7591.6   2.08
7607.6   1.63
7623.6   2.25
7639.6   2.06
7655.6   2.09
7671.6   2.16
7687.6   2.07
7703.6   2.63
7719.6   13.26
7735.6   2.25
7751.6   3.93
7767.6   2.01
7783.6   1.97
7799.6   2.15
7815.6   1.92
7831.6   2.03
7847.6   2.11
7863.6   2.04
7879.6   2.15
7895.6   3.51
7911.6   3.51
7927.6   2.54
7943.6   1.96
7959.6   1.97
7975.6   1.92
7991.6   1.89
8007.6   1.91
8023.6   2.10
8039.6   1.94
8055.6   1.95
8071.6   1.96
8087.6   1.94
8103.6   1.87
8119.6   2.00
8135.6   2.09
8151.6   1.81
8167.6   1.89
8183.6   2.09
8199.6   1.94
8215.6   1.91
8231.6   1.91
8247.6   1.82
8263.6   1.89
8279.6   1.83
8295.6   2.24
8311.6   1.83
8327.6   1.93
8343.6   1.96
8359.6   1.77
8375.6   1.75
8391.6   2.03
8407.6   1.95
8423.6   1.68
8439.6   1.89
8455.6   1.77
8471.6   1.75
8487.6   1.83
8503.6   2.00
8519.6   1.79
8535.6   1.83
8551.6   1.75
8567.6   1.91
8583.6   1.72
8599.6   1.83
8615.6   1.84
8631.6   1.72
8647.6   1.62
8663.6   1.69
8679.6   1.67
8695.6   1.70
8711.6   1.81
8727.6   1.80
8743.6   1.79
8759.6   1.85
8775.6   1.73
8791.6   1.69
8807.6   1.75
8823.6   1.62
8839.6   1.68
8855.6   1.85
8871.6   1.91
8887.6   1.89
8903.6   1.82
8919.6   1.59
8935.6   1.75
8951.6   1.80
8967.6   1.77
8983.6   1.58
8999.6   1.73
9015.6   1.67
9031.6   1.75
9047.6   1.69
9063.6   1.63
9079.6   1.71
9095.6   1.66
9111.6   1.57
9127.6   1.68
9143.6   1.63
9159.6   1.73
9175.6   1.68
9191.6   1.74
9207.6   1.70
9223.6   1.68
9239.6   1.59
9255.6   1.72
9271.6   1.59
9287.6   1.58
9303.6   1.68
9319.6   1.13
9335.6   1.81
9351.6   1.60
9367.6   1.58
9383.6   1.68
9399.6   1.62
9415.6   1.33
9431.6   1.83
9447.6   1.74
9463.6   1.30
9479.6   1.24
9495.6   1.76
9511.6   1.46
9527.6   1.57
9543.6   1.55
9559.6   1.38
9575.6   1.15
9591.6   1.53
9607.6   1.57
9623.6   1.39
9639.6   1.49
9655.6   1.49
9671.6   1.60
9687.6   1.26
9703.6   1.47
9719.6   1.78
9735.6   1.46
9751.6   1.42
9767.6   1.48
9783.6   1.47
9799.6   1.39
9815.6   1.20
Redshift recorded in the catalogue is 0.176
